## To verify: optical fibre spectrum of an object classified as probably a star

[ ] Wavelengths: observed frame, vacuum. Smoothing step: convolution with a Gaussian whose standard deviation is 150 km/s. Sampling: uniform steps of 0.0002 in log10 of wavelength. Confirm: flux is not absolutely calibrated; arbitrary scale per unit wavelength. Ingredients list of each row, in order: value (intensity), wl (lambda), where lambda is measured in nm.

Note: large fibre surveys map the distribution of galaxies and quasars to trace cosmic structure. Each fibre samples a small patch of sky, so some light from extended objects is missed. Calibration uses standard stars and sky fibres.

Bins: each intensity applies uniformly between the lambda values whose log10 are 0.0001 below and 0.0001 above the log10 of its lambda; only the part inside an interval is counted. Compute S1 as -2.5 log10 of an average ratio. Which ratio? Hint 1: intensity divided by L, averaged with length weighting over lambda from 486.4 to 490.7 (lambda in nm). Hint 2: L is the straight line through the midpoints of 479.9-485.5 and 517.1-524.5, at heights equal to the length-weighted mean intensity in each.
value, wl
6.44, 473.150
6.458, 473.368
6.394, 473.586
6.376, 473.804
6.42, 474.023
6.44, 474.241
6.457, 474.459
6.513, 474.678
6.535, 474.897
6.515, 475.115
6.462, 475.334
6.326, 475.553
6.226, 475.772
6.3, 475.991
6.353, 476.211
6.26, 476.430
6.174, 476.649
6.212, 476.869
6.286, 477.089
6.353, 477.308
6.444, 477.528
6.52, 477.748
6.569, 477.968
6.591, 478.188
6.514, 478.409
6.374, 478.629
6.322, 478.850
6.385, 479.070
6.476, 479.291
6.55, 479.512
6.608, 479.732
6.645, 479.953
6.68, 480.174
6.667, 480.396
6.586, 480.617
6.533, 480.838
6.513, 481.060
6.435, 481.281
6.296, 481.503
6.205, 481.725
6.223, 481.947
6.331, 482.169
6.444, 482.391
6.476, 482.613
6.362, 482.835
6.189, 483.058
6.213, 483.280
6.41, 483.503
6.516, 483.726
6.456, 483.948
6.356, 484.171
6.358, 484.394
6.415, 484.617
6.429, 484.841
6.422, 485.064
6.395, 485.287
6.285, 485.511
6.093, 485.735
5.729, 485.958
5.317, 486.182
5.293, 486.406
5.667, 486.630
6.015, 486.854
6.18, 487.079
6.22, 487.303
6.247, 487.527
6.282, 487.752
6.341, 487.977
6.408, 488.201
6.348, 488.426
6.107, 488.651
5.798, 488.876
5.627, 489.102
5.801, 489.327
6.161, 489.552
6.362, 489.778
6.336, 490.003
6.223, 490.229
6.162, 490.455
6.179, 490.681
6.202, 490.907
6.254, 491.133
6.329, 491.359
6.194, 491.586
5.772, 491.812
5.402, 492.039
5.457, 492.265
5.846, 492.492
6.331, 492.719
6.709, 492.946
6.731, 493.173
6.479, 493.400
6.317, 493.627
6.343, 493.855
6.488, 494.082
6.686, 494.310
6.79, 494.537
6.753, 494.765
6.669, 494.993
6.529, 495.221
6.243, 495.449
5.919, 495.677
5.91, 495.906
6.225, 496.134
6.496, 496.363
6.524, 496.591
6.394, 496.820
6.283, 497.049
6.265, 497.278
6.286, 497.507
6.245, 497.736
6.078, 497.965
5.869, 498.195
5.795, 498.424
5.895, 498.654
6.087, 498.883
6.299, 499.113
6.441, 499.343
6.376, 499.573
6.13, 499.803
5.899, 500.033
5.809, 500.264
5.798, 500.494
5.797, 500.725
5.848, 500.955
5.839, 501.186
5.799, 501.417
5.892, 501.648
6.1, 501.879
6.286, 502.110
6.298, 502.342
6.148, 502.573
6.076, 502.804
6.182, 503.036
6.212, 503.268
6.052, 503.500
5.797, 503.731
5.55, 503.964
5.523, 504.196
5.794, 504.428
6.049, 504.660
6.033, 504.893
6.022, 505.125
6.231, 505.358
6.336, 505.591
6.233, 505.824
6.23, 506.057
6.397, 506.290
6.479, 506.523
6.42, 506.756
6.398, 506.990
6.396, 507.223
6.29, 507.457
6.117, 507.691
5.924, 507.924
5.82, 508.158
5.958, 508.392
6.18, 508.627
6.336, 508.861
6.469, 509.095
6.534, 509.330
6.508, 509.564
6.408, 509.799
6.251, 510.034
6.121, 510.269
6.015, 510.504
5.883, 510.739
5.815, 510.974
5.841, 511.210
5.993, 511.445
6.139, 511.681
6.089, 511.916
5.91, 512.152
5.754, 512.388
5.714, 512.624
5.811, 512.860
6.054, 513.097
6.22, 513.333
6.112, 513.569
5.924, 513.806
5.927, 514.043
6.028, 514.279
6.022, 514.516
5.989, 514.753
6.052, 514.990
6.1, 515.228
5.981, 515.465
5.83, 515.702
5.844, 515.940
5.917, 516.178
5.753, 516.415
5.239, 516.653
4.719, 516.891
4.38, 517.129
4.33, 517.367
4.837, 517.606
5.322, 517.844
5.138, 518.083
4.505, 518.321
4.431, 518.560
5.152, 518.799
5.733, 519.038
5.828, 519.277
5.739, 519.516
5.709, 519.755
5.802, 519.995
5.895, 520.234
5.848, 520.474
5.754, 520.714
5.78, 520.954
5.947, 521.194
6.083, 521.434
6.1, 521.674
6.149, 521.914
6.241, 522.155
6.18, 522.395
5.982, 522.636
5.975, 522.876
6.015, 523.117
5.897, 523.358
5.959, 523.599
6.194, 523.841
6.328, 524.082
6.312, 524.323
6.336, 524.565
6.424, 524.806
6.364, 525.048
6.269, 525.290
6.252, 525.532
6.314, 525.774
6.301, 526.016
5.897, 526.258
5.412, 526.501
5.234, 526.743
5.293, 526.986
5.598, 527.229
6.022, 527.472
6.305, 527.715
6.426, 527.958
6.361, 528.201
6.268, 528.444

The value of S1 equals 0.03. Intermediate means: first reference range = 6.42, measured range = 6.11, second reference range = 5.69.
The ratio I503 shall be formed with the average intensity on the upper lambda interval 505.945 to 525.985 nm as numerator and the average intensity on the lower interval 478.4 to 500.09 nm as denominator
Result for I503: 0.95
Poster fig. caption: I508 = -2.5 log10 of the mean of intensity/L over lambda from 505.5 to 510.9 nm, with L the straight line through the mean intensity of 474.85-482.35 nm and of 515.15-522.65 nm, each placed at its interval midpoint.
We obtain -0.08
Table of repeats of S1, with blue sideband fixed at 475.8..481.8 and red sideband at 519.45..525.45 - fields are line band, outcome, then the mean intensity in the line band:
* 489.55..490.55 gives 0.014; 6.26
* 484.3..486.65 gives 0.058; 6.05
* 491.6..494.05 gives 0.028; 6.15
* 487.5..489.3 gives 0.040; 6.12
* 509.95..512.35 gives 0.029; 5.99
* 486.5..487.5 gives 0.059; 6.03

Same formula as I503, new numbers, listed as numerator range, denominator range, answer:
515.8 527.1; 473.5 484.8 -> 0.89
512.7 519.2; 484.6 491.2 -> 0.91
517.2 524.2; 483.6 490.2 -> 0.92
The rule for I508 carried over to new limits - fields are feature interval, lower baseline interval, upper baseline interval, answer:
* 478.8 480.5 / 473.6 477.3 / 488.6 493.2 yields -0.04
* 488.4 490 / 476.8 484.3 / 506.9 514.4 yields 0.05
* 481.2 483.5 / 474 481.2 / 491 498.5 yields 0.01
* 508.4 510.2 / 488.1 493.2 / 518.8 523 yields -0.06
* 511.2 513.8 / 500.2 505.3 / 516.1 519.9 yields -0.10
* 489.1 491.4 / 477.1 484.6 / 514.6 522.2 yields 0.01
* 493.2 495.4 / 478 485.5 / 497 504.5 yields -0.07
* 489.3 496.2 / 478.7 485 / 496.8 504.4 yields -0.01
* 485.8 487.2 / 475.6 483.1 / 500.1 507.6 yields 0.11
